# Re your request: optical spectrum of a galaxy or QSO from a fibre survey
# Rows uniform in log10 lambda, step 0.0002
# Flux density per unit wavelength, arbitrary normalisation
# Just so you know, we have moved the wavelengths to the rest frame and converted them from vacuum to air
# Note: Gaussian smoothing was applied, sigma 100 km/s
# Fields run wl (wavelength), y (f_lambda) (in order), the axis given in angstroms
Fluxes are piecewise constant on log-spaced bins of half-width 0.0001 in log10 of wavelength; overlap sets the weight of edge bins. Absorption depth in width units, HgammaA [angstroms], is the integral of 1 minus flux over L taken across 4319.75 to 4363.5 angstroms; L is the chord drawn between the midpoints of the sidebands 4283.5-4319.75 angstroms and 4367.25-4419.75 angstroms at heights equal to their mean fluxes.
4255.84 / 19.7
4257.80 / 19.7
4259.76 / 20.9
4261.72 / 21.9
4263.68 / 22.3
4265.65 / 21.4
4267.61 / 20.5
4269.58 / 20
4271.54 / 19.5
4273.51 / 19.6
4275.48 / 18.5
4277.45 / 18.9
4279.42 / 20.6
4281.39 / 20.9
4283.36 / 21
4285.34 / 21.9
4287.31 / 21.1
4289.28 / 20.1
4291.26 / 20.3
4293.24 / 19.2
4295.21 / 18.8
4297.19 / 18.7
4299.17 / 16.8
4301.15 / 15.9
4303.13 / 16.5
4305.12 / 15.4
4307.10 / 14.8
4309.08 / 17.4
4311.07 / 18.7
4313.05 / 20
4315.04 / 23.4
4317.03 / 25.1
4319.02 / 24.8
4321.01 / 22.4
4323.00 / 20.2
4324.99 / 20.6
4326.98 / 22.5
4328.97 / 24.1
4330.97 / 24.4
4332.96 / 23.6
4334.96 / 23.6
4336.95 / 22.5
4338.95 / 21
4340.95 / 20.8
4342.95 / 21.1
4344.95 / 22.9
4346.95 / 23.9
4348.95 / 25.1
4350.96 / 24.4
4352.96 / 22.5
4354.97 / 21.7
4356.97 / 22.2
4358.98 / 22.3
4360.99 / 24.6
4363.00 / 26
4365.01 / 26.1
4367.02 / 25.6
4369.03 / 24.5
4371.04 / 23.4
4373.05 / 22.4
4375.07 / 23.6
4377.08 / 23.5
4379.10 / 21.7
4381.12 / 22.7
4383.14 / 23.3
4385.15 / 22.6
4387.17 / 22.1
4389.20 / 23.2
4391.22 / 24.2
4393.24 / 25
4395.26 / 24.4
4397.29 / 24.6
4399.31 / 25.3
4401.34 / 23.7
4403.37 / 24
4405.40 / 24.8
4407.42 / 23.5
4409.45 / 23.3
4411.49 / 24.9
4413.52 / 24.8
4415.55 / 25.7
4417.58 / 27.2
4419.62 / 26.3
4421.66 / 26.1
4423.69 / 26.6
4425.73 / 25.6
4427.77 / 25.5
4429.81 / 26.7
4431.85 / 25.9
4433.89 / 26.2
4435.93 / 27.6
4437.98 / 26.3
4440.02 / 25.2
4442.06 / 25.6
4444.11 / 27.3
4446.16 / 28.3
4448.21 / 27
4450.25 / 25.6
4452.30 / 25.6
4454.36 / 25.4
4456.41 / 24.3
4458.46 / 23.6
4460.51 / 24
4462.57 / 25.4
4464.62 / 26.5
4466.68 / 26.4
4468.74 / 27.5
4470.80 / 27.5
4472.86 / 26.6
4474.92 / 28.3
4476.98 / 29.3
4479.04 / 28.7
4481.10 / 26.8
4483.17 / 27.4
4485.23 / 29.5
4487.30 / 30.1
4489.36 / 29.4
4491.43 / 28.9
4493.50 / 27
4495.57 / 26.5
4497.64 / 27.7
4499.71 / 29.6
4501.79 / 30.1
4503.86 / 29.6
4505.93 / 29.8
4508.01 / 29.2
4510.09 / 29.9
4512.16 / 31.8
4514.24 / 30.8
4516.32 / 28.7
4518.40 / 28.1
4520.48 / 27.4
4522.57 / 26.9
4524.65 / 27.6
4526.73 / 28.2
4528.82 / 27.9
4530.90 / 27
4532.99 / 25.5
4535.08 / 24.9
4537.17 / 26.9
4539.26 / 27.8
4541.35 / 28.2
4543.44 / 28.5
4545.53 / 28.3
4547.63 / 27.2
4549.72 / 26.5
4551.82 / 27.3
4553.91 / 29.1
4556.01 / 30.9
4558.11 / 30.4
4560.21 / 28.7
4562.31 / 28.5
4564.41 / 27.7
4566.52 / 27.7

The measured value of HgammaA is -2.9 angstroms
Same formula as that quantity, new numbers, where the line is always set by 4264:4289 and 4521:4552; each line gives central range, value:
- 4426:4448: -1.6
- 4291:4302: 1.4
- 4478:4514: -3.9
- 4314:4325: -0.7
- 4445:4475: -1.0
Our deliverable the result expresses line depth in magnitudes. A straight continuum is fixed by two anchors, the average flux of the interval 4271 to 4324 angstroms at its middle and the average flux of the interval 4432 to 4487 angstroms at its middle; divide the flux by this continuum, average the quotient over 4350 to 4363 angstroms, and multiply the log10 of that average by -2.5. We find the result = -0.05 mag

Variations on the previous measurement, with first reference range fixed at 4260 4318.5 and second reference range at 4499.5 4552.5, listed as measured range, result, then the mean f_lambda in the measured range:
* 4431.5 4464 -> -0.02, 25.8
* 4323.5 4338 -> -0.09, 22.9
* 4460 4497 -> -0.04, 27.6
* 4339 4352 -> -0.06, 22.9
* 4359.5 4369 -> -0.13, 25.3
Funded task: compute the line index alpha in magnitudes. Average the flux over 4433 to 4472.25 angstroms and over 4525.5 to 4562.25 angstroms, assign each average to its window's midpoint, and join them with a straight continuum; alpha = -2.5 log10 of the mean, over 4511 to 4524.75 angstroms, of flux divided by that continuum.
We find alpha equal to -0.06 mag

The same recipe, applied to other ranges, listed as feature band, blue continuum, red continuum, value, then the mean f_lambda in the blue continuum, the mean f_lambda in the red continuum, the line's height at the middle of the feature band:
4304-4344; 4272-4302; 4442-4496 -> -0.013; 19.5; 27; 21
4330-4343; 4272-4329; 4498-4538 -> -0.062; 19.9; 28.4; 21.3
